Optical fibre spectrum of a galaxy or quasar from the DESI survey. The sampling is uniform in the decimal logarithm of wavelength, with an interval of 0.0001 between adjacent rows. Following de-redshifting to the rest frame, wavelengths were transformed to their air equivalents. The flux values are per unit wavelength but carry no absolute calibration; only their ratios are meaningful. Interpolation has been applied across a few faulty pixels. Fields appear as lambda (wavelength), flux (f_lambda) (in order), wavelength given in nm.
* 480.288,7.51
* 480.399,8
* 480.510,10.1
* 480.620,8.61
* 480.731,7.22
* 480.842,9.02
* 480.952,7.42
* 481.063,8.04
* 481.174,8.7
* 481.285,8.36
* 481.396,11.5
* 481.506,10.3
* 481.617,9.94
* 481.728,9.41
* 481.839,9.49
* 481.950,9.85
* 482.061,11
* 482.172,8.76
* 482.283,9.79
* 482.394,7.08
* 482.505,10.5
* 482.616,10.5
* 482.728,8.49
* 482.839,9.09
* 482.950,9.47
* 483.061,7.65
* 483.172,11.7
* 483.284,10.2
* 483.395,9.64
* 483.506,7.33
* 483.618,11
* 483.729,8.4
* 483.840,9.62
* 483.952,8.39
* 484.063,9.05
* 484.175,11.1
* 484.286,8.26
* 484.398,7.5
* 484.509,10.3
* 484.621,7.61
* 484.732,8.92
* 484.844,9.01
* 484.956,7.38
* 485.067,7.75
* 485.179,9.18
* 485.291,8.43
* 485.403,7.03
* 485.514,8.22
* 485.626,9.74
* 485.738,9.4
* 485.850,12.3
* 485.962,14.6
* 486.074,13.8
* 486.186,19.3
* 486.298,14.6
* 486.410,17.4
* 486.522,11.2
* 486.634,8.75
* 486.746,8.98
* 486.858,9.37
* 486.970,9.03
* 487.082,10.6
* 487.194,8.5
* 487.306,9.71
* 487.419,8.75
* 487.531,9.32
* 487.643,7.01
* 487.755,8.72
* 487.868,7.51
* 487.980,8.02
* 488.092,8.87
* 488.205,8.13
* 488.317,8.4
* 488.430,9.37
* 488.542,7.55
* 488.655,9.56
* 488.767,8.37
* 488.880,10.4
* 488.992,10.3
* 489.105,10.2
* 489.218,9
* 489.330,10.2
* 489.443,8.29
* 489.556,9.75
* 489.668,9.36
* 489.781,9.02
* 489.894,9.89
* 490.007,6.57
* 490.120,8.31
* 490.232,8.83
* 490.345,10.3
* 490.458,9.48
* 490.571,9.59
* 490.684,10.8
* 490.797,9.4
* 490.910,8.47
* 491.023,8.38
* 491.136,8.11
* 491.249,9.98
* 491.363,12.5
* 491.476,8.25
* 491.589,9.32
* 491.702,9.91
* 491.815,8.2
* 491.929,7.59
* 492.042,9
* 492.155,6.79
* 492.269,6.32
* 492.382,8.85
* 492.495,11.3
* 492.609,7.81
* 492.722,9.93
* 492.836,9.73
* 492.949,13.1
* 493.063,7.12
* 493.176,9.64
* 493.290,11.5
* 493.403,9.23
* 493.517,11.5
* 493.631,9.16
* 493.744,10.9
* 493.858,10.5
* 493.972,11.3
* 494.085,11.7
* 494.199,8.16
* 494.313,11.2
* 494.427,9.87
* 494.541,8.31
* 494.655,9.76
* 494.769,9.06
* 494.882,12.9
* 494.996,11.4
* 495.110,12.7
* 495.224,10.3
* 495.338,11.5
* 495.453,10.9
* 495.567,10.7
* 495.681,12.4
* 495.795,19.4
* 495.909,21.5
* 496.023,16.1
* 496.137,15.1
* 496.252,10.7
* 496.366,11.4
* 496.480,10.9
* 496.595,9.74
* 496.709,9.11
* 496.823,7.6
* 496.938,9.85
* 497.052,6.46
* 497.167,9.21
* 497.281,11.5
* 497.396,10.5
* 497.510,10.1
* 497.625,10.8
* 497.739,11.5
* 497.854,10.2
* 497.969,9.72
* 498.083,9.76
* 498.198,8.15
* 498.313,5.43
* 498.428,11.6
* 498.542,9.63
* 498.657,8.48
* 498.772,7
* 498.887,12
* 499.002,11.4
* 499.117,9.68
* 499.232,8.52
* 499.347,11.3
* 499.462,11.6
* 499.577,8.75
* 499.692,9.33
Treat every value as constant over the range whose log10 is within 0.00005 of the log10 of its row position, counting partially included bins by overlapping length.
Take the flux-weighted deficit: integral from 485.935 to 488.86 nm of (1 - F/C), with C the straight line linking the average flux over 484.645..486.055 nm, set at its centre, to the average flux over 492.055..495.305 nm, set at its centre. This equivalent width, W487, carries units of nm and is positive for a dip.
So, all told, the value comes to -0.19 nm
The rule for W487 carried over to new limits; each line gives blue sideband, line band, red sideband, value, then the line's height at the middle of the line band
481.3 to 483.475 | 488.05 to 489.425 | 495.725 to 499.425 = 0.128 nm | 10.1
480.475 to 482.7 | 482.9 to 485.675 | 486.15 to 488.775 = 0.177 nm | 9.52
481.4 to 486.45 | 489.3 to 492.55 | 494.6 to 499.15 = 0.441 nm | 10.5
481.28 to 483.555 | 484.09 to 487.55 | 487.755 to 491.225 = -0.336 nm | 9.3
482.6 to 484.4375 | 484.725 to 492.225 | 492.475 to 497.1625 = 0.336 nm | 10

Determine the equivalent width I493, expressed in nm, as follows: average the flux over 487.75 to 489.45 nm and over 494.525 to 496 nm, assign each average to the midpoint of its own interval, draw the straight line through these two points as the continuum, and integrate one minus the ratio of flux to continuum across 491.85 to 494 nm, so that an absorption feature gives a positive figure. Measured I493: 0.35 nm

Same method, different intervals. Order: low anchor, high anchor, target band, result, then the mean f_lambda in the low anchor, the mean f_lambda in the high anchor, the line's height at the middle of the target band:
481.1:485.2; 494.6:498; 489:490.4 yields 0.16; 9.24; 11.4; 10.3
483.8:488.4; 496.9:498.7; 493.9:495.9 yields -0.40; 9.75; 9.56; 9.61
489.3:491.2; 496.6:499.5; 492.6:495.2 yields -0.27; 9.09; 9.63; 9.35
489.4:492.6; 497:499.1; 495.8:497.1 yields -0.35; 9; 9.64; 9.5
